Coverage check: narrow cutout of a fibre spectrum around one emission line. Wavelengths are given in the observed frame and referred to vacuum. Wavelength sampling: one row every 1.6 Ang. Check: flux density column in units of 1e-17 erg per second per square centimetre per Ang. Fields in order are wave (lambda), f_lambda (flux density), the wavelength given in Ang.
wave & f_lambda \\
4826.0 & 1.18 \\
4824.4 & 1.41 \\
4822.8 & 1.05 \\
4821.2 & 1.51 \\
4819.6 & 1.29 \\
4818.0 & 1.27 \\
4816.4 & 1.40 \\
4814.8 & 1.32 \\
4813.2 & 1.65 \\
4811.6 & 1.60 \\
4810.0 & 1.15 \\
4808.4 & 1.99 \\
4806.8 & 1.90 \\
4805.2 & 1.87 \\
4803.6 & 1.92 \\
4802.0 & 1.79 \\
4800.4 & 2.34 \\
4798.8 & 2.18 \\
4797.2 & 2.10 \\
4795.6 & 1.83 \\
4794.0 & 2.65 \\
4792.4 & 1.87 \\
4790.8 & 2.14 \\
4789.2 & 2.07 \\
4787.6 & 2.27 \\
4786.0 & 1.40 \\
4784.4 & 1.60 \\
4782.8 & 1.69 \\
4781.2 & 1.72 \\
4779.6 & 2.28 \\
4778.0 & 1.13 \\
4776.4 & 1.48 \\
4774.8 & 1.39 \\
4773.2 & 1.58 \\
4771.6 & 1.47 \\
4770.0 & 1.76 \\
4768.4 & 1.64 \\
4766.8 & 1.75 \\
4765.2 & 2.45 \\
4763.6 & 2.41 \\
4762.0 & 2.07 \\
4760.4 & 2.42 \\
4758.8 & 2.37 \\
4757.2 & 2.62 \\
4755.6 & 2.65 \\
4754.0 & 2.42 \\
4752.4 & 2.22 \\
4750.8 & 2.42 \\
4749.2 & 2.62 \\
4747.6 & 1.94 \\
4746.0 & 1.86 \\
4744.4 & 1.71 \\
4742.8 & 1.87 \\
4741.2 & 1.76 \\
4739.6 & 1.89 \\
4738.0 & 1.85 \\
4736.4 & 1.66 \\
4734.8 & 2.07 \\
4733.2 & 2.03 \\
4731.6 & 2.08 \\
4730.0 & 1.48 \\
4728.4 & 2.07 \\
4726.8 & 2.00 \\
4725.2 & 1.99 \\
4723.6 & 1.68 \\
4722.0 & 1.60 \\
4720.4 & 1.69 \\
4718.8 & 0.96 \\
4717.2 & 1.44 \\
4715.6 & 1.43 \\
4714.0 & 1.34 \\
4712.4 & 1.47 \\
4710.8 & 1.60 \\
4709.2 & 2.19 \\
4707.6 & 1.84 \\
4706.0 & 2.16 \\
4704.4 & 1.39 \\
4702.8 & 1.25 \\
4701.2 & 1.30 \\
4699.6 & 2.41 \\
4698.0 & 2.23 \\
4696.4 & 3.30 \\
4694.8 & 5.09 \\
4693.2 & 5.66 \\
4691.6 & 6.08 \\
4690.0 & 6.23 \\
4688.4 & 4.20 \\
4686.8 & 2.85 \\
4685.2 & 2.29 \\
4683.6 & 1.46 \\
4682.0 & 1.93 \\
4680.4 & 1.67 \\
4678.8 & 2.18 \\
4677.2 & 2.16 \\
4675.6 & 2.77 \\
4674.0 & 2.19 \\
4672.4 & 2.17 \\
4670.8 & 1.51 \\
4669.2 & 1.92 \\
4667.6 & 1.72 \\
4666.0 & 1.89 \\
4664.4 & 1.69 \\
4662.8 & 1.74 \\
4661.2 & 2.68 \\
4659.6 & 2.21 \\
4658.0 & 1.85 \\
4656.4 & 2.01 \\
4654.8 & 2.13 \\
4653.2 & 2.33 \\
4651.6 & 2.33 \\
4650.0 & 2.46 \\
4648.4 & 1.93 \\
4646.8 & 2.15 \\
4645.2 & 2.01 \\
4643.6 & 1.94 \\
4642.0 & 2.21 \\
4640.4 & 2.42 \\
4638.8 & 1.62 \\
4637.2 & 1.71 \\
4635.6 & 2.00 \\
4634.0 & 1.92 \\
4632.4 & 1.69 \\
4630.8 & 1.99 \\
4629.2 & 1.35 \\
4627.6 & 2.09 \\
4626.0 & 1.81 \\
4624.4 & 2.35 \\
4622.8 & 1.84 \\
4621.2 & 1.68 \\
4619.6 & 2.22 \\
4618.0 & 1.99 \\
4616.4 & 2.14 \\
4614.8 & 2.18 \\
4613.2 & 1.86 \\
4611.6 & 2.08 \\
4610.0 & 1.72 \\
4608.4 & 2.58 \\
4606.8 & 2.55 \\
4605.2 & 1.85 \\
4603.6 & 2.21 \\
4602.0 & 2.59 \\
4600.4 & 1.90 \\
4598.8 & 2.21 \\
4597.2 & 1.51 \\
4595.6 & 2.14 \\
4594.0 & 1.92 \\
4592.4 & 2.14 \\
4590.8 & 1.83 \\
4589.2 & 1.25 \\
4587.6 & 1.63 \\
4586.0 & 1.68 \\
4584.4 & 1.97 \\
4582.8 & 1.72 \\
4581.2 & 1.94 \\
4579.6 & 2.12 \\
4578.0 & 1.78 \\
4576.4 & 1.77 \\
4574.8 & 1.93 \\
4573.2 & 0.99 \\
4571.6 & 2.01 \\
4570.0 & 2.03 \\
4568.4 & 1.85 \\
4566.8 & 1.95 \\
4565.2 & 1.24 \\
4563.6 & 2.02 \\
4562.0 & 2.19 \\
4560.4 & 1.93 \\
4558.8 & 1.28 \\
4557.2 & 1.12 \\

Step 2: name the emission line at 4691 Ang [O II] 3727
